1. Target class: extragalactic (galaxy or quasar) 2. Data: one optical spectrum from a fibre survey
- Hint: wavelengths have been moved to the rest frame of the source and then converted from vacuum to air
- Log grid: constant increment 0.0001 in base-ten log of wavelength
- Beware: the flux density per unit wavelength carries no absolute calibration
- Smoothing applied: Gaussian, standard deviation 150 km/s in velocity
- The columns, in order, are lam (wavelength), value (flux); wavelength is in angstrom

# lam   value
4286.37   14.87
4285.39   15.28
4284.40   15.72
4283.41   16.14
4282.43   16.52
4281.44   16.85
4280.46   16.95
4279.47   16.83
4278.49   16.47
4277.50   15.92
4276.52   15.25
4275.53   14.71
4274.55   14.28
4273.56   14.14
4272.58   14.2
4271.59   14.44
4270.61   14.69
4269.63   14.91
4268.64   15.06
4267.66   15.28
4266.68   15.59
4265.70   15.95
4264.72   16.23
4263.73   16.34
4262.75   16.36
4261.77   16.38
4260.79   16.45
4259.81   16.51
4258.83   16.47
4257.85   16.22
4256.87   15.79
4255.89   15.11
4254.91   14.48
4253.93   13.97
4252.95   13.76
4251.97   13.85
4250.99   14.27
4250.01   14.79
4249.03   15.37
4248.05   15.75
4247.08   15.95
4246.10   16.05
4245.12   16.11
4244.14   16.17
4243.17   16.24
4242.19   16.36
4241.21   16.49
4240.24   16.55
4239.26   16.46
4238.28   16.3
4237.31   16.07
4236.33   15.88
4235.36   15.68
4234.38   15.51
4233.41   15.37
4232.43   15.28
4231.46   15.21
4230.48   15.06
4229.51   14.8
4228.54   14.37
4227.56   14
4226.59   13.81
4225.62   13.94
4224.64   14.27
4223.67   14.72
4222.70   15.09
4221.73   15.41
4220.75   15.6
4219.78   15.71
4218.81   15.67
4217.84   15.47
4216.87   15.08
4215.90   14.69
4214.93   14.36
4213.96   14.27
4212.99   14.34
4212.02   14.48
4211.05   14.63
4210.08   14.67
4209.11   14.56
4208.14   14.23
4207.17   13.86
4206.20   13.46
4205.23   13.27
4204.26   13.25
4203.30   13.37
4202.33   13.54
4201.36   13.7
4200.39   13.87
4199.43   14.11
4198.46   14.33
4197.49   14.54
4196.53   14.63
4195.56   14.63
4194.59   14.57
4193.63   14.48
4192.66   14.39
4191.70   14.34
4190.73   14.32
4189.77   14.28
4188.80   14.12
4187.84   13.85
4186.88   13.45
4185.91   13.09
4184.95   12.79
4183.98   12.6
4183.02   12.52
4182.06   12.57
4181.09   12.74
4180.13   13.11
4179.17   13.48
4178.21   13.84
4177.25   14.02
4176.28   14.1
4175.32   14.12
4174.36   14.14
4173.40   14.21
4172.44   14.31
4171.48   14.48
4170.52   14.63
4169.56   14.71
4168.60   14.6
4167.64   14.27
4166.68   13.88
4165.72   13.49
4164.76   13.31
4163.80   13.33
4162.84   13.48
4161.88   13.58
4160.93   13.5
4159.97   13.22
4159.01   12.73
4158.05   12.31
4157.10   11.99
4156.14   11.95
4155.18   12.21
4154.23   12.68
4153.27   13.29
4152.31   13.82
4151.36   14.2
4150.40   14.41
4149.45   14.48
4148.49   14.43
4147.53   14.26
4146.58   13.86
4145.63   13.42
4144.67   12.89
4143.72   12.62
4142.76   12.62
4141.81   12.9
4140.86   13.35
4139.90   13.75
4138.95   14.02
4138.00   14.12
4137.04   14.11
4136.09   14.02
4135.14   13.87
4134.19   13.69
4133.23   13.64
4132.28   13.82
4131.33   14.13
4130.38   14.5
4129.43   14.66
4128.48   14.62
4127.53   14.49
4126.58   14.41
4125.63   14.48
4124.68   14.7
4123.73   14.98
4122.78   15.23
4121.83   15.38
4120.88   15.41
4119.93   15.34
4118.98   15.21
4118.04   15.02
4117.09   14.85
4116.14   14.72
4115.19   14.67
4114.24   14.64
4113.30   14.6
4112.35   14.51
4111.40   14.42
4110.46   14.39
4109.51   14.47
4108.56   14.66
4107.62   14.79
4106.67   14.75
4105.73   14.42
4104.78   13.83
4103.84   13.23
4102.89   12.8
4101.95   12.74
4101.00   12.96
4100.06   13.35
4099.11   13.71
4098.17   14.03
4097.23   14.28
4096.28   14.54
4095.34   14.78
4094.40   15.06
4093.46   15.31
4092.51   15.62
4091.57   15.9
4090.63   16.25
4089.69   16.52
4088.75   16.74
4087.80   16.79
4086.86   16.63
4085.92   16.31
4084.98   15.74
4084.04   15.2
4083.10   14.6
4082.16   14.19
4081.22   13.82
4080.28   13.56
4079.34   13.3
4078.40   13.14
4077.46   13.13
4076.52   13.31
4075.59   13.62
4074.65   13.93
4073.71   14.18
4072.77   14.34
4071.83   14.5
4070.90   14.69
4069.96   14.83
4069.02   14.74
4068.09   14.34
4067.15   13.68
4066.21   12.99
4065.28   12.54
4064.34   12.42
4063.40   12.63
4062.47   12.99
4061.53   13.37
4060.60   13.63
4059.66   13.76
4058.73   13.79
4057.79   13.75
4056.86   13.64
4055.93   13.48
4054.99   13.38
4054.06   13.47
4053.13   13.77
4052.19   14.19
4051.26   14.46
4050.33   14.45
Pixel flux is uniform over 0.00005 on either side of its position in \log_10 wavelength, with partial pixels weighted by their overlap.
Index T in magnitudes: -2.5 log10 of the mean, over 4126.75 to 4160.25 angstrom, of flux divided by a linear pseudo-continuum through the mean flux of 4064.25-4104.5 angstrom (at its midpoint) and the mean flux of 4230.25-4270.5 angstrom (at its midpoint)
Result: 0.10 mag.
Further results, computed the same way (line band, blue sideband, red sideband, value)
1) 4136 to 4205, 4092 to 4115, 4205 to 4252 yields 0.08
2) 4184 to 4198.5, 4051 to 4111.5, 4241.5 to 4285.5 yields 0.07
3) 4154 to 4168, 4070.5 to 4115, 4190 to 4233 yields 0.11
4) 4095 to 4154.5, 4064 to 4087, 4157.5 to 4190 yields -0.02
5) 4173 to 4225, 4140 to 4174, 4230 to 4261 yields 0.03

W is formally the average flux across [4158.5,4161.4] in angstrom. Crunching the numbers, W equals 13.1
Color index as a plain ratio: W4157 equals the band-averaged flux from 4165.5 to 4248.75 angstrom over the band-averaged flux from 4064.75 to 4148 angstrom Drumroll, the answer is 1.0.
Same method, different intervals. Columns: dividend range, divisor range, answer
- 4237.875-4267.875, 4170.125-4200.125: 1.13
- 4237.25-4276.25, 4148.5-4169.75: 1.15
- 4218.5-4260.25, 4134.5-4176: 1.13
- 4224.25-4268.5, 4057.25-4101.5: 1.08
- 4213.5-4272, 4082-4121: 1.04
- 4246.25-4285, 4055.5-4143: 1.08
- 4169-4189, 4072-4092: 0.92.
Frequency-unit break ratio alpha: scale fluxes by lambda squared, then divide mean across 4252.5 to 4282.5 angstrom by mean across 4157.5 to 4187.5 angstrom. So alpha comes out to 1.20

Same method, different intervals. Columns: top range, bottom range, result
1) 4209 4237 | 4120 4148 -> 1.10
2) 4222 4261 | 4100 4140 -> 1.13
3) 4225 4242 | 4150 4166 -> 1.21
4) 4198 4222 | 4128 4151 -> 1.08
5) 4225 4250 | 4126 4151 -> 1.17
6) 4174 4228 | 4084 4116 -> 1.00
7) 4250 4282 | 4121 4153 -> 1.17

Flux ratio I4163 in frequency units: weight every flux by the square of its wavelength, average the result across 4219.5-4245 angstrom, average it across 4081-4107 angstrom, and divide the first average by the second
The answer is 1.11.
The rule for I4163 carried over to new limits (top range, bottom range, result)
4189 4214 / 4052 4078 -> 1.11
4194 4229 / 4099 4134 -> 1.05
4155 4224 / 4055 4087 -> 1.06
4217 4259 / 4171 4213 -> 1.13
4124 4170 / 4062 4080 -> 1.04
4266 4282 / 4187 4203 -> 1.12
